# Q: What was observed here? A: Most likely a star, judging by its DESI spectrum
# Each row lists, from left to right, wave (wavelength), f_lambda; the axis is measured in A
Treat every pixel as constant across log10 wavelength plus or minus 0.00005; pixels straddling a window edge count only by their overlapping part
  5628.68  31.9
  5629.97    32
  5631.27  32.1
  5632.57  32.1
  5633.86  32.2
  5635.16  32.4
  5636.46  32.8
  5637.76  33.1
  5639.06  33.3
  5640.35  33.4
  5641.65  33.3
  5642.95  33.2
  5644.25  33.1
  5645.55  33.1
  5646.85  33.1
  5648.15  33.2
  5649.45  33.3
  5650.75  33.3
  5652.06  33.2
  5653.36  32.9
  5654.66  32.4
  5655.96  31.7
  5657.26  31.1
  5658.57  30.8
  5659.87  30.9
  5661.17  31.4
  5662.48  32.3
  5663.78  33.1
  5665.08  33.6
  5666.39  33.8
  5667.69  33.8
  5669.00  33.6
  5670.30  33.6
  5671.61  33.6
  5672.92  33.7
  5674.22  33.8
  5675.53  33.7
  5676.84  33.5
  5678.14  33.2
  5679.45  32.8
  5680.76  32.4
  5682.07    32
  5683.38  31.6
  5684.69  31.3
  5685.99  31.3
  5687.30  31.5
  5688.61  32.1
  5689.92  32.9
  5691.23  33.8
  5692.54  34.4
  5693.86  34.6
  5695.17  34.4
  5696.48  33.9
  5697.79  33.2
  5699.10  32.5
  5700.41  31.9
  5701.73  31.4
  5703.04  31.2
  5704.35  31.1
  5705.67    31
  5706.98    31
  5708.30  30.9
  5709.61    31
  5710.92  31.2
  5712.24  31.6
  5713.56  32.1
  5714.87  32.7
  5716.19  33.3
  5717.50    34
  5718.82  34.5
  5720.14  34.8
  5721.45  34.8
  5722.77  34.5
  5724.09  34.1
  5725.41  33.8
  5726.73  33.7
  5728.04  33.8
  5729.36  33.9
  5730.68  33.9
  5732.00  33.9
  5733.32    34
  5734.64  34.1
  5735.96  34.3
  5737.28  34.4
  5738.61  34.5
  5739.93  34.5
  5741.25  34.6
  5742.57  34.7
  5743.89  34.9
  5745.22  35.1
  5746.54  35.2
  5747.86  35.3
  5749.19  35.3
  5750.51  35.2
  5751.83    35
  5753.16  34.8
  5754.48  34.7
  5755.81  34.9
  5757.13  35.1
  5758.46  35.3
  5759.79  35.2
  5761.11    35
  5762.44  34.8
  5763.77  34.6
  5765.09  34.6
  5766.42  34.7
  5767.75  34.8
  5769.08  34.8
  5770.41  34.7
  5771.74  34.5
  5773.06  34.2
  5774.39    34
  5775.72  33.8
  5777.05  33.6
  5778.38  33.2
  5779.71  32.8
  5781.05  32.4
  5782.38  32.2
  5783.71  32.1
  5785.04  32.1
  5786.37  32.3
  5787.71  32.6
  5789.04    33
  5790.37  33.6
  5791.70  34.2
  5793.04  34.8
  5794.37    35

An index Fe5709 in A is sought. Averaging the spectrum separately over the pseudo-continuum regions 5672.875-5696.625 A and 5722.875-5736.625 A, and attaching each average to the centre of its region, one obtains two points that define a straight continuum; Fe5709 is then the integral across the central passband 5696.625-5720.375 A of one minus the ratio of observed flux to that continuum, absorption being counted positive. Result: 0.94 A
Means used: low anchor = 33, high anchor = 34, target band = 32.2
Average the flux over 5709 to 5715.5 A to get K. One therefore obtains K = 31.7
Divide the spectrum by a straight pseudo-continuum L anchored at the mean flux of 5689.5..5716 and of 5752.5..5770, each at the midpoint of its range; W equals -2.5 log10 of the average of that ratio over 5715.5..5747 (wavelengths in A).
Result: -0.02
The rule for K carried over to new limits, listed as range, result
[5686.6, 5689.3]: 31.8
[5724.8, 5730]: 33.8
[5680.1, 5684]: 32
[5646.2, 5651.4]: 33.2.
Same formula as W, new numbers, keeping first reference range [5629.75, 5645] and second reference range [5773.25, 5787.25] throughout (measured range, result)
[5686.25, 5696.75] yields -0.02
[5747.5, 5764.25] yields -0.07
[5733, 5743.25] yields -0.05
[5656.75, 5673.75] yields 0.00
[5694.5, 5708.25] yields 0.02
